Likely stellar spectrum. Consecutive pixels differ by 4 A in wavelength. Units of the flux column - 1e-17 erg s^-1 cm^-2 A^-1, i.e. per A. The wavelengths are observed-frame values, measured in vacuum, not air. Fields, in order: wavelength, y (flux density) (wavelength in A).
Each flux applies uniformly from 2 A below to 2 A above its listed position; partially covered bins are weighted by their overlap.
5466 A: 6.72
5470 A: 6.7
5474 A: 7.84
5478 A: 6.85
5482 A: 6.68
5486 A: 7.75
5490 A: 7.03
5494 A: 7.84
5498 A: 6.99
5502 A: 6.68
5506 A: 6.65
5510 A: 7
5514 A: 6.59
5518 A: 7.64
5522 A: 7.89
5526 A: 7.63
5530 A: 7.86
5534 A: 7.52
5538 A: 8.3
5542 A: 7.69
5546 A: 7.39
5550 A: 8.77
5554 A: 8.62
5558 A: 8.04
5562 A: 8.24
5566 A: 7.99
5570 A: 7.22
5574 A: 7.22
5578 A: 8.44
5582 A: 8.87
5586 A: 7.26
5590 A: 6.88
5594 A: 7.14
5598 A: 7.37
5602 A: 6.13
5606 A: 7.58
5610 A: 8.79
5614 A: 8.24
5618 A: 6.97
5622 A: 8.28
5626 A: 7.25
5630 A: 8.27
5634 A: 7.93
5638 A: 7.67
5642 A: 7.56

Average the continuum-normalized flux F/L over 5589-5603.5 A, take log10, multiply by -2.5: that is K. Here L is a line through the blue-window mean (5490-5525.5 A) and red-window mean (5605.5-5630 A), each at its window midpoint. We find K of 0.13 mag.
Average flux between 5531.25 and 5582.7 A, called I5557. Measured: 8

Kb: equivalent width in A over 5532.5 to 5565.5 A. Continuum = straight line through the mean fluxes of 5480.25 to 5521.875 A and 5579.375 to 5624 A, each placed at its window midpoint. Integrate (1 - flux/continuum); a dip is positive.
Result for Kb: -3.2 A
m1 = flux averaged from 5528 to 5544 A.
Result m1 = 7.84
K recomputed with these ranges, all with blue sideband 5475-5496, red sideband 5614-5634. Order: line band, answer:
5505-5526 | 0.02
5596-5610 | 0.06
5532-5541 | -0.06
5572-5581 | -0.05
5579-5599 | 0.01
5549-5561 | -0.12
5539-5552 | -0.07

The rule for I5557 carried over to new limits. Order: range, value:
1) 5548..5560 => 8.48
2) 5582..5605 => 7.15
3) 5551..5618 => 7.74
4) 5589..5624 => 7.5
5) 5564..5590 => 7.76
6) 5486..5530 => 7.25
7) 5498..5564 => 7.64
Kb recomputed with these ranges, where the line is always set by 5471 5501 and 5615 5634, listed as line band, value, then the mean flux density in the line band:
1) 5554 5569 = -1.2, 8.1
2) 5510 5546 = -0.9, 7.59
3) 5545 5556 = -1.3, 8.34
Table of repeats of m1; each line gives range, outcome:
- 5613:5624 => 7.79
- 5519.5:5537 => 7.76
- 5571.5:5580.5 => 7.85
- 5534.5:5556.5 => 8.11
